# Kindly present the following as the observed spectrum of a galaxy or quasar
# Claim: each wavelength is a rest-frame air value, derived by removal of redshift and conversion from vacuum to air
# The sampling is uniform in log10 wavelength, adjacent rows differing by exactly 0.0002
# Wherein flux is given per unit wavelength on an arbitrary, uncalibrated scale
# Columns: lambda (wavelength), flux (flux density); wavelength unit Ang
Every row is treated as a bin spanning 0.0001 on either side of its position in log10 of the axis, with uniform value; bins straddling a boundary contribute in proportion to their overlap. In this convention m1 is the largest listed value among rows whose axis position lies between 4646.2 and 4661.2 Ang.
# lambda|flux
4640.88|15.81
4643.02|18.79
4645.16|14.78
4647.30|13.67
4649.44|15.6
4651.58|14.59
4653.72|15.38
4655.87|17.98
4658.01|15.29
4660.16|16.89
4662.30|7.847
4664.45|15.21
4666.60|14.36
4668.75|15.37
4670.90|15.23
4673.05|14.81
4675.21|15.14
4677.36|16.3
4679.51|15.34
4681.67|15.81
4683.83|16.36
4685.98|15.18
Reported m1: 17.98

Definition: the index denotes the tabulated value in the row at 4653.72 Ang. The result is 15.38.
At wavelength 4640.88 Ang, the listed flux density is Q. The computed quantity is 15.81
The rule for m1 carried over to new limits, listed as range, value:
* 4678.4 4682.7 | 15.81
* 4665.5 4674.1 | 15.37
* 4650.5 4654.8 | 15.38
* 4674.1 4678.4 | 16.3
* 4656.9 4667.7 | 16.89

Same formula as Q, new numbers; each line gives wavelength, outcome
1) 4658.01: 15.29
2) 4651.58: 14.59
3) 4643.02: 18.79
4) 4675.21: 15.14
